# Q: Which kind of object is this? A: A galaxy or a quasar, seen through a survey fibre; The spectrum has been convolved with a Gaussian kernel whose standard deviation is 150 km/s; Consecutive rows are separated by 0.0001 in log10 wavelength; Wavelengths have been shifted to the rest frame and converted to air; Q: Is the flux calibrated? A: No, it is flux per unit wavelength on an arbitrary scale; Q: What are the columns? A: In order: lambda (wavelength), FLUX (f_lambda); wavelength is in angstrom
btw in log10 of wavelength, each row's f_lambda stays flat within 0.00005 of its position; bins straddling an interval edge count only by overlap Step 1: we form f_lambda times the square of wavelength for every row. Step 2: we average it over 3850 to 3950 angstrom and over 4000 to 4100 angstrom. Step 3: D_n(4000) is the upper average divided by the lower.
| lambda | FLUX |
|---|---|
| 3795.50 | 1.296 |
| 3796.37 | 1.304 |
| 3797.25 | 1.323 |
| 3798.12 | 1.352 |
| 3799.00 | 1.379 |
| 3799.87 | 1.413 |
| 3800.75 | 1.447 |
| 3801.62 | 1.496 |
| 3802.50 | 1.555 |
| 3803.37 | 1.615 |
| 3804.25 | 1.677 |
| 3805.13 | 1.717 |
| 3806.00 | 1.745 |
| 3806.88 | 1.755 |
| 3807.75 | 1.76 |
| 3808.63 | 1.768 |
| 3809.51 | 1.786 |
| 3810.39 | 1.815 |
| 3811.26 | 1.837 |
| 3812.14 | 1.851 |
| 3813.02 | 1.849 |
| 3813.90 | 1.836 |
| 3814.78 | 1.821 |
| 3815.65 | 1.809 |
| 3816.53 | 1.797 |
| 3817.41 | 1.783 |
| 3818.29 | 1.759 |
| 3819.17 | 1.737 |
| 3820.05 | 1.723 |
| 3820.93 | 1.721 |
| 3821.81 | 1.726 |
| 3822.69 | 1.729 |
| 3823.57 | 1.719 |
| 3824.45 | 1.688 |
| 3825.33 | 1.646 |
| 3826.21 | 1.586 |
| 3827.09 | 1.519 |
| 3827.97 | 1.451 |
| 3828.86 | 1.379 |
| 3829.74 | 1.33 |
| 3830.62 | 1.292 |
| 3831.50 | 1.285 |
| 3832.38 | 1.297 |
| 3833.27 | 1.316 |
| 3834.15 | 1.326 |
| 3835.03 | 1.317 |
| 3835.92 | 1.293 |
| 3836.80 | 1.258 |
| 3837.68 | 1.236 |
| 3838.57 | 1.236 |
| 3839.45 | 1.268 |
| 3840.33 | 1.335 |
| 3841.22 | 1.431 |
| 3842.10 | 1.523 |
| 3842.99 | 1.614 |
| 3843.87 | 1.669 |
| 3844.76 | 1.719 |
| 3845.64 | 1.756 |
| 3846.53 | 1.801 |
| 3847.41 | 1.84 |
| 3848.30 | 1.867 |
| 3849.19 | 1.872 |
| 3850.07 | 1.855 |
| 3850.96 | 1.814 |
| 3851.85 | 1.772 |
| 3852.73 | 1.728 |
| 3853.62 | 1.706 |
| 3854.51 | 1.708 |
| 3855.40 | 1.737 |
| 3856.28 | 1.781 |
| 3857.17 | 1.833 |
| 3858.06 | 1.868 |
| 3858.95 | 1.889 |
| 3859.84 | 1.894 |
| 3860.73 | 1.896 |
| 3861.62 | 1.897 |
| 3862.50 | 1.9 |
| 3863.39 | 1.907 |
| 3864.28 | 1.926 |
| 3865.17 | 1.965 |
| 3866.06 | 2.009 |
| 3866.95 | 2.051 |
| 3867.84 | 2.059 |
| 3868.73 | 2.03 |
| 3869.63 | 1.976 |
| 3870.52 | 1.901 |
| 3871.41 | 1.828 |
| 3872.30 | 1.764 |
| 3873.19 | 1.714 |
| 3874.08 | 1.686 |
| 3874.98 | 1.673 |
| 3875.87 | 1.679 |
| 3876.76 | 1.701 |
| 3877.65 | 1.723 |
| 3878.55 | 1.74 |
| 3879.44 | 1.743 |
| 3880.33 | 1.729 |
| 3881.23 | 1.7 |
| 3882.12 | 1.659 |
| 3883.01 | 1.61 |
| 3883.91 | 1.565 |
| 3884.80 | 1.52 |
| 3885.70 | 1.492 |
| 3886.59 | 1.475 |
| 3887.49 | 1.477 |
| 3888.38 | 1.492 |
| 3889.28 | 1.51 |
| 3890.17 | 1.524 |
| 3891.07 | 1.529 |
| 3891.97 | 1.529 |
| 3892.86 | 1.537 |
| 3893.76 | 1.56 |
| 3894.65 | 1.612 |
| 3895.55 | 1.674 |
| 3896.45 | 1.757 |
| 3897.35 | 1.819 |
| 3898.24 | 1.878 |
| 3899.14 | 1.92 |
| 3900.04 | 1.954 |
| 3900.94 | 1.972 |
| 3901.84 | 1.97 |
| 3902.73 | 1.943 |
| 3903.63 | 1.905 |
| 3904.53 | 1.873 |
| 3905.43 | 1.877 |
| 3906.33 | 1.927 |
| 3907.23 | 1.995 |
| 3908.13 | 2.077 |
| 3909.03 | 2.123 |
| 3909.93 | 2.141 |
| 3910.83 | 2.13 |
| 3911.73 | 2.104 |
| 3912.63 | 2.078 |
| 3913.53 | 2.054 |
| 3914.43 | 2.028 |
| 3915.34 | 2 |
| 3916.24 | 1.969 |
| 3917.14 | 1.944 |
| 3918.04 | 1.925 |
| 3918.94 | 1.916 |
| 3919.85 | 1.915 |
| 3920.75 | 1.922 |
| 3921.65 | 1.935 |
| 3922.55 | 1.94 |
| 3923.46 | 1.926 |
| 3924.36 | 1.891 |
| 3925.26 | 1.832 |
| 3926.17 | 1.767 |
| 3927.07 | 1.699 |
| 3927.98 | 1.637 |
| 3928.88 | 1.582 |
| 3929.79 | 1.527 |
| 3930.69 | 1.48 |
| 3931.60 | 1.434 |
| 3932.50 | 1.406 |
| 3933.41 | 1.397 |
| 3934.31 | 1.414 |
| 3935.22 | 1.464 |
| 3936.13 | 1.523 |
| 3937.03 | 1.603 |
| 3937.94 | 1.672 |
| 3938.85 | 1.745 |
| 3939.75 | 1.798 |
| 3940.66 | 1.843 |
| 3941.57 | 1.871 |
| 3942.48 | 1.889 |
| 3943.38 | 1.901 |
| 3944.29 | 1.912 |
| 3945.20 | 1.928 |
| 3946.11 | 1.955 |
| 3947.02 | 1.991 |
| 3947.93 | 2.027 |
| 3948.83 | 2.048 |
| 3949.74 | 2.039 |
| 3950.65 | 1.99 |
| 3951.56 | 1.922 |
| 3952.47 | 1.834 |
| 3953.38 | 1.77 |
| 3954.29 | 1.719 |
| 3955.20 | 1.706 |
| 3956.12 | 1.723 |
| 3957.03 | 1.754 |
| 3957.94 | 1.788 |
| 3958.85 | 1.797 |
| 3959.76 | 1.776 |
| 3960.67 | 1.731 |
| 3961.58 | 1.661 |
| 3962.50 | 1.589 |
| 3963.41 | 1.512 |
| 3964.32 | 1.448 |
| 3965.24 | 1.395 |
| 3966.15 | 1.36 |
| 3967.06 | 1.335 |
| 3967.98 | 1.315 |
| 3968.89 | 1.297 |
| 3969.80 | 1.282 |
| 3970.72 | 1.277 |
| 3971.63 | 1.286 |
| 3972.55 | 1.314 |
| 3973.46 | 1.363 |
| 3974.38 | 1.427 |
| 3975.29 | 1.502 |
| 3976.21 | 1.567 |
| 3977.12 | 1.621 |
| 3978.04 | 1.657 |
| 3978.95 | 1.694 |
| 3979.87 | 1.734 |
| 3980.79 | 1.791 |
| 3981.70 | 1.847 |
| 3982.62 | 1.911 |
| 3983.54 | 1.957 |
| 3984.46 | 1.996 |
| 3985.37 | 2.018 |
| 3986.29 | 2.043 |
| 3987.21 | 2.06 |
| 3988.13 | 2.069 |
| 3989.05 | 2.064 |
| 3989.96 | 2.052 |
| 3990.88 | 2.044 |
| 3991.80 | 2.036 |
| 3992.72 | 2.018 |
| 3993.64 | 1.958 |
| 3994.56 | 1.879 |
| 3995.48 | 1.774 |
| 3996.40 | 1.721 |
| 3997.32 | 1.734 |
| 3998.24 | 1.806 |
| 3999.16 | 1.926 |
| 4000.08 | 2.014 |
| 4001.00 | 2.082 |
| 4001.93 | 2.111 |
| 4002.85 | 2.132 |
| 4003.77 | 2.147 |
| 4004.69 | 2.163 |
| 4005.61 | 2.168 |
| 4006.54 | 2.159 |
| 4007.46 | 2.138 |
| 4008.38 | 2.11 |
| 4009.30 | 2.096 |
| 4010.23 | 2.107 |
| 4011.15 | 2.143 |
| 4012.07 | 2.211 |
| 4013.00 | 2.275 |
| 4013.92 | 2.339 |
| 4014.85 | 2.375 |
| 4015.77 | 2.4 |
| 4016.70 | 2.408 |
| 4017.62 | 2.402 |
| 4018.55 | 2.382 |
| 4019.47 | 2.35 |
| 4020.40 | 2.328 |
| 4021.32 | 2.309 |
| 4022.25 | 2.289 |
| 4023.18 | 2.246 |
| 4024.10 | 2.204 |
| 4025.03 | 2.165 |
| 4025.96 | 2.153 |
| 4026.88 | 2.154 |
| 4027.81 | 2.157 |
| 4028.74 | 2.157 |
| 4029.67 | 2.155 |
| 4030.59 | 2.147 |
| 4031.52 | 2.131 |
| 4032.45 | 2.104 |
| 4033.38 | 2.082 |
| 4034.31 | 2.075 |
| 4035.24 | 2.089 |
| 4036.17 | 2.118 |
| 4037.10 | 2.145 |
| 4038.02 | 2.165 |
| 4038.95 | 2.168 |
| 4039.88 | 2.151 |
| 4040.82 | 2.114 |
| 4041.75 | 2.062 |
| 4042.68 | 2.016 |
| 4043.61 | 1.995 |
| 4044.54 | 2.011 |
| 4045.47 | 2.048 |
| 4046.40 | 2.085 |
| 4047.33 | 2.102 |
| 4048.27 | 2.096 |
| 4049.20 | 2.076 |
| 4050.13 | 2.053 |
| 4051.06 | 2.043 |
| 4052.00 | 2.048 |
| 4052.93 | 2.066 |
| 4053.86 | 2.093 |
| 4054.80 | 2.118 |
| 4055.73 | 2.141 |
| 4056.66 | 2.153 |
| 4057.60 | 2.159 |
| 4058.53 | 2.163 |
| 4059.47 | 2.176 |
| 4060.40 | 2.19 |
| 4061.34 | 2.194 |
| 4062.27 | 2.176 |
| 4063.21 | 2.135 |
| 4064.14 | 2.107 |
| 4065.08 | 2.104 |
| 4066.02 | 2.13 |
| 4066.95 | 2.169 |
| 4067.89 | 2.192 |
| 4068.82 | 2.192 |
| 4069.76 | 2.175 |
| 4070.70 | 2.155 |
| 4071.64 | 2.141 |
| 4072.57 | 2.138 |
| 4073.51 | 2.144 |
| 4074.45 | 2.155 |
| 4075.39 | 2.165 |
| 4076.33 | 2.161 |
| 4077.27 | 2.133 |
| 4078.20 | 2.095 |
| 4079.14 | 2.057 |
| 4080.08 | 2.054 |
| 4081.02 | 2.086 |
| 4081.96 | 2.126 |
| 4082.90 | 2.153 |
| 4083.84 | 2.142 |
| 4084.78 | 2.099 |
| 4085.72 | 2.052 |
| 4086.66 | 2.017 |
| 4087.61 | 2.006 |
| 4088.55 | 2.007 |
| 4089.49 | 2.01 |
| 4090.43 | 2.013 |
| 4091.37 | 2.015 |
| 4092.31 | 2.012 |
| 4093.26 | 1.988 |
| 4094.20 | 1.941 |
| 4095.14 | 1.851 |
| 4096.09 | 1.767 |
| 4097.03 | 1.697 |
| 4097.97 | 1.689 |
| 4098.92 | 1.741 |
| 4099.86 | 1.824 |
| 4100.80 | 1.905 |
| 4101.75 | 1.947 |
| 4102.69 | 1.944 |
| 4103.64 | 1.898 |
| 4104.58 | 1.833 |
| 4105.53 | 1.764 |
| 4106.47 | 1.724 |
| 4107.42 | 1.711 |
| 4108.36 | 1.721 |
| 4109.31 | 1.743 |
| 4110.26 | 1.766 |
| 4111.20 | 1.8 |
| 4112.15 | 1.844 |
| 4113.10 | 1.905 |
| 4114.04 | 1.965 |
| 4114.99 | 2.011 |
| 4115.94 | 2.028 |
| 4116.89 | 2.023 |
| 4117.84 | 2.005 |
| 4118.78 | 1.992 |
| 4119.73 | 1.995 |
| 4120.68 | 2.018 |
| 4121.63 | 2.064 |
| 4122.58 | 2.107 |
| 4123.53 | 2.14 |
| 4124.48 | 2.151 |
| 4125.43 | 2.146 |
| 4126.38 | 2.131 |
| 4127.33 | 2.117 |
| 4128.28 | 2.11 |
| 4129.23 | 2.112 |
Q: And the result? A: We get 1.3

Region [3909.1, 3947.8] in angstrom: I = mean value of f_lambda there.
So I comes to 1.82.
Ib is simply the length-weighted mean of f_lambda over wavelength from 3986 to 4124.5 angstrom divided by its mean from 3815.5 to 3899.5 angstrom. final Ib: 1.24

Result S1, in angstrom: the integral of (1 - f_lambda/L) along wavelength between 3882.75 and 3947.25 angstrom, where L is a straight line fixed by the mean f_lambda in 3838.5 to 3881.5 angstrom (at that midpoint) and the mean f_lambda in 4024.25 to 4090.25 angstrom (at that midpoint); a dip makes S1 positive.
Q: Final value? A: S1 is 3.08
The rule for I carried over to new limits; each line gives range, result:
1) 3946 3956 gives 1.9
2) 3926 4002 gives 1.73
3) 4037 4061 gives 2.1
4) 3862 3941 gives 1.78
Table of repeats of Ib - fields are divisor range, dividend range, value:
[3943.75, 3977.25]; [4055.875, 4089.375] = 1.29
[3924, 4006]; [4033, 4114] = 1.16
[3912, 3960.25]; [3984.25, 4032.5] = 1.18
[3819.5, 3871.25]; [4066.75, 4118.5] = 1.18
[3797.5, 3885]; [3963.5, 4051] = 1.18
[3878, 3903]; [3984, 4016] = 1.23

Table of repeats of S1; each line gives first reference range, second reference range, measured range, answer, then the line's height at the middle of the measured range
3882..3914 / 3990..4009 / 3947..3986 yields 5.40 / 1.94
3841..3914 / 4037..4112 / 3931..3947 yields 1.47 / 1.87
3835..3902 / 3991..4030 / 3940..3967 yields 2.51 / 1.97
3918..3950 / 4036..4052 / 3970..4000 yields 2.06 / 1.91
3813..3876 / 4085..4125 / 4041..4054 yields -1.30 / 1.87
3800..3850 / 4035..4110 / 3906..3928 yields -2.42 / 1.77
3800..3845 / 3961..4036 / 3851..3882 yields -2.84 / 1.67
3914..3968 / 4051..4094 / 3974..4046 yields -4.44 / 1.94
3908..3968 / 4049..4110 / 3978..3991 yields -0.49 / 1.86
